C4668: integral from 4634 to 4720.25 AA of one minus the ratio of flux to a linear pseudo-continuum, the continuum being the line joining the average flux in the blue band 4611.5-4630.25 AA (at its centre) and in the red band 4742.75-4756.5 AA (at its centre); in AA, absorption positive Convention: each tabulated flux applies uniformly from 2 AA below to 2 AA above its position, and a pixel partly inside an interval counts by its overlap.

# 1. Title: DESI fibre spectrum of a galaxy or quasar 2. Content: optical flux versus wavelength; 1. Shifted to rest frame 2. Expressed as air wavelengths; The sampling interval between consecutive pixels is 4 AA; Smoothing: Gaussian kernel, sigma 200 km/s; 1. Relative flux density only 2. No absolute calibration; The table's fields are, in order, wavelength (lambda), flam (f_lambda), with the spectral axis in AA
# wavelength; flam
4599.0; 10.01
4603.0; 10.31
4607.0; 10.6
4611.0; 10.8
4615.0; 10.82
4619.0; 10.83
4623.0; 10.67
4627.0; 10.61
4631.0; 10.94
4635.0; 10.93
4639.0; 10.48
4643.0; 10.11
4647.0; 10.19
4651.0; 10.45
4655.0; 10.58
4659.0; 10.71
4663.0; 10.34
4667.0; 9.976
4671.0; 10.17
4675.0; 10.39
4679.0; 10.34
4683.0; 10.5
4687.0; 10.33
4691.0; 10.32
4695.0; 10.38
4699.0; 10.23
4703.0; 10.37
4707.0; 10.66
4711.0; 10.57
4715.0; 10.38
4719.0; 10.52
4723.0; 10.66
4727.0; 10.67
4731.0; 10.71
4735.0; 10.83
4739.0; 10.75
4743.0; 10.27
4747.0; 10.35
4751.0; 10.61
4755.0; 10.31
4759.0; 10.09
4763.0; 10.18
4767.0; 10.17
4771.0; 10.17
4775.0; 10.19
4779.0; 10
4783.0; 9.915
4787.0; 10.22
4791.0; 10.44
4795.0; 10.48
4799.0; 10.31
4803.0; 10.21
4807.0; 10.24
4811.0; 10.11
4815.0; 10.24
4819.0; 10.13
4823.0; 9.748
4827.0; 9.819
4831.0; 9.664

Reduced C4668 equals 1.6 AA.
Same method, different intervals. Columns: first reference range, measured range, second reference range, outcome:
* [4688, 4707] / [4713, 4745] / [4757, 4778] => -1.0 AA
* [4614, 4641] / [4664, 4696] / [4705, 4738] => 1.1 AA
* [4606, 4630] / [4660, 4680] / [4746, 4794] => 0.6 AA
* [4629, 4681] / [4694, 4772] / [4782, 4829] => -1.2 AA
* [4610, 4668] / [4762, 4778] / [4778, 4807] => 0.2 AA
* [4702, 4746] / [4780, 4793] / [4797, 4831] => 0.1 AA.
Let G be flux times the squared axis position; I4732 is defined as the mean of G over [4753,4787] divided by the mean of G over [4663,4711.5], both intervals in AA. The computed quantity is 1.01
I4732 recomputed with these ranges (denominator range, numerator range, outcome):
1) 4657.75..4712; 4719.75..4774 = 1.03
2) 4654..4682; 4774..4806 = 1.04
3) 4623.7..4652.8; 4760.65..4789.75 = 1.02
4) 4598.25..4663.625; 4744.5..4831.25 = 1.03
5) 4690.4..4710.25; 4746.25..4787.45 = 1.01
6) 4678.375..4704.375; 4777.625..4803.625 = 1.03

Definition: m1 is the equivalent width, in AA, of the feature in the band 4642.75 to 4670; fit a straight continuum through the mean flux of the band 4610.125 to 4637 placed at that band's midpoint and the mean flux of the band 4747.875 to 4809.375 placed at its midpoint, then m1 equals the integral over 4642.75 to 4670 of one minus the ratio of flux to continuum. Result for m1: 0.86 AA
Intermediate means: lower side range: 10.8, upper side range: 10.2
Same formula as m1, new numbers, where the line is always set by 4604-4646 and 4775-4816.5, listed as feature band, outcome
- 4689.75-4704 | 0.20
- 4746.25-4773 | 0.12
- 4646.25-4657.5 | 0.15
